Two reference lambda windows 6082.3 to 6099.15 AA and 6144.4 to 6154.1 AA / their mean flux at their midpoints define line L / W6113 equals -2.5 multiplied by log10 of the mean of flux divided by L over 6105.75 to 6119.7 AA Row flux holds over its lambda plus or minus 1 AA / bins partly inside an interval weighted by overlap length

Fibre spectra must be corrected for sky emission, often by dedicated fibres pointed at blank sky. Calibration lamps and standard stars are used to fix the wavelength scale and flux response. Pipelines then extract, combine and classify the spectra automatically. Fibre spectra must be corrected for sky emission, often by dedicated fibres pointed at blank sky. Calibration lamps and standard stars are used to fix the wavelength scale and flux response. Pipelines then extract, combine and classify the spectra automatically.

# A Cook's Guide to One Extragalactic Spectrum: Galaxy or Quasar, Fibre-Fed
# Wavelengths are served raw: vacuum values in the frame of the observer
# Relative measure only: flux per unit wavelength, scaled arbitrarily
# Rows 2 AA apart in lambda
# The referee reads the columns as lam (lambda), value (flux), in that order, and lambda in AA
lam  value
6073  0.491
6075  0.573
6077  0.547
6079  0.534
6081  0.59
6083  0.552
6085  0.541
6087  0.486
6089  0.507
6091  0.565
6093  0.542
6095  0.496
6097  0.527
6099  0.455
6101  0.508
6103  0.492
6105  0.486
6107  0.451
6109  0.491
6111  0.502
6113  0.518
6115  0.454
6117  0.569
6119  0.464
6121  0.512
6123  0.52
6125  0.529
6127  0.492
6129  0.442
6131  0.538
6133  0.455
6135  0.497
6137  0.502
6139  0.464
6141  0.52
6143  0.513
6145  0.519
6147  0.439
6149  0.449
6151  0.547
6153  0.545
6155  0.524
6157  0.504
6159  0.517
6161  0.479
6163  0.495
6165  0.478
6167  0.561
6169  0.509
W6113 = 0.043 mag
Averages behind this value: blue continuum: 0.522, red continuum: 0.499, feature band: 0.493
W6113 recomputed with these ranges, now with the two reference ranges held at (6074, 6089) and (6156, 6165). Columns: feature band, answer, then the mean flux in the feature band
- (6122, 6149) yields 0.04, 0.493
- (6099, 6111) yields 0.10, 0.484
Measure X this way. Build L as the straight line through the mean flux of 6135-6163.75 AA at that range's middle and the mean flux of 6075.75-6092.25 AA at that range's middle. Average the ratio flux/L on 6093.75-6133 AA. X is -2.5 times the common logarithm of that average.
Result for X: 0.06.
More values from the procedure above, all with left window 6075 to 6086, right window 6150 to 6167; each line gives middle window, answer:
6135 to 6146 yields 0.04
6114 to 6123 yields 0.07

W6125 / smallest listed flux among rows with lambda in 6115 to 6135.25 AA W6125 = 0.442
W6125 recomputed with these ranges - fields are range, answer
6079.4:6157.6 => 0.439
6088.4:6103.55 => 0.455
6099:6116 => 0.451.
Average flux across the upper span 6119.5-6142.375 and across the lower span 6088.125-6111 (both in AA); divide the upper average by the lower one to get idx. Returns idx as 0.99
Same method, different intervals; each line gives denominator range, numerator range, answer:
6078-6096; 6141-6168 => 0.95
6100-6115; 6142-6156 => 1.03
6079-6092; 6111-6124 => 0.94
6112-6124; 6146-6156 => 0.99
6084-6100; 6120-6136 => 0.97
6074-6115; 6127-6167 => 0.96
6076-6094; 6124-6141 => 0.91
